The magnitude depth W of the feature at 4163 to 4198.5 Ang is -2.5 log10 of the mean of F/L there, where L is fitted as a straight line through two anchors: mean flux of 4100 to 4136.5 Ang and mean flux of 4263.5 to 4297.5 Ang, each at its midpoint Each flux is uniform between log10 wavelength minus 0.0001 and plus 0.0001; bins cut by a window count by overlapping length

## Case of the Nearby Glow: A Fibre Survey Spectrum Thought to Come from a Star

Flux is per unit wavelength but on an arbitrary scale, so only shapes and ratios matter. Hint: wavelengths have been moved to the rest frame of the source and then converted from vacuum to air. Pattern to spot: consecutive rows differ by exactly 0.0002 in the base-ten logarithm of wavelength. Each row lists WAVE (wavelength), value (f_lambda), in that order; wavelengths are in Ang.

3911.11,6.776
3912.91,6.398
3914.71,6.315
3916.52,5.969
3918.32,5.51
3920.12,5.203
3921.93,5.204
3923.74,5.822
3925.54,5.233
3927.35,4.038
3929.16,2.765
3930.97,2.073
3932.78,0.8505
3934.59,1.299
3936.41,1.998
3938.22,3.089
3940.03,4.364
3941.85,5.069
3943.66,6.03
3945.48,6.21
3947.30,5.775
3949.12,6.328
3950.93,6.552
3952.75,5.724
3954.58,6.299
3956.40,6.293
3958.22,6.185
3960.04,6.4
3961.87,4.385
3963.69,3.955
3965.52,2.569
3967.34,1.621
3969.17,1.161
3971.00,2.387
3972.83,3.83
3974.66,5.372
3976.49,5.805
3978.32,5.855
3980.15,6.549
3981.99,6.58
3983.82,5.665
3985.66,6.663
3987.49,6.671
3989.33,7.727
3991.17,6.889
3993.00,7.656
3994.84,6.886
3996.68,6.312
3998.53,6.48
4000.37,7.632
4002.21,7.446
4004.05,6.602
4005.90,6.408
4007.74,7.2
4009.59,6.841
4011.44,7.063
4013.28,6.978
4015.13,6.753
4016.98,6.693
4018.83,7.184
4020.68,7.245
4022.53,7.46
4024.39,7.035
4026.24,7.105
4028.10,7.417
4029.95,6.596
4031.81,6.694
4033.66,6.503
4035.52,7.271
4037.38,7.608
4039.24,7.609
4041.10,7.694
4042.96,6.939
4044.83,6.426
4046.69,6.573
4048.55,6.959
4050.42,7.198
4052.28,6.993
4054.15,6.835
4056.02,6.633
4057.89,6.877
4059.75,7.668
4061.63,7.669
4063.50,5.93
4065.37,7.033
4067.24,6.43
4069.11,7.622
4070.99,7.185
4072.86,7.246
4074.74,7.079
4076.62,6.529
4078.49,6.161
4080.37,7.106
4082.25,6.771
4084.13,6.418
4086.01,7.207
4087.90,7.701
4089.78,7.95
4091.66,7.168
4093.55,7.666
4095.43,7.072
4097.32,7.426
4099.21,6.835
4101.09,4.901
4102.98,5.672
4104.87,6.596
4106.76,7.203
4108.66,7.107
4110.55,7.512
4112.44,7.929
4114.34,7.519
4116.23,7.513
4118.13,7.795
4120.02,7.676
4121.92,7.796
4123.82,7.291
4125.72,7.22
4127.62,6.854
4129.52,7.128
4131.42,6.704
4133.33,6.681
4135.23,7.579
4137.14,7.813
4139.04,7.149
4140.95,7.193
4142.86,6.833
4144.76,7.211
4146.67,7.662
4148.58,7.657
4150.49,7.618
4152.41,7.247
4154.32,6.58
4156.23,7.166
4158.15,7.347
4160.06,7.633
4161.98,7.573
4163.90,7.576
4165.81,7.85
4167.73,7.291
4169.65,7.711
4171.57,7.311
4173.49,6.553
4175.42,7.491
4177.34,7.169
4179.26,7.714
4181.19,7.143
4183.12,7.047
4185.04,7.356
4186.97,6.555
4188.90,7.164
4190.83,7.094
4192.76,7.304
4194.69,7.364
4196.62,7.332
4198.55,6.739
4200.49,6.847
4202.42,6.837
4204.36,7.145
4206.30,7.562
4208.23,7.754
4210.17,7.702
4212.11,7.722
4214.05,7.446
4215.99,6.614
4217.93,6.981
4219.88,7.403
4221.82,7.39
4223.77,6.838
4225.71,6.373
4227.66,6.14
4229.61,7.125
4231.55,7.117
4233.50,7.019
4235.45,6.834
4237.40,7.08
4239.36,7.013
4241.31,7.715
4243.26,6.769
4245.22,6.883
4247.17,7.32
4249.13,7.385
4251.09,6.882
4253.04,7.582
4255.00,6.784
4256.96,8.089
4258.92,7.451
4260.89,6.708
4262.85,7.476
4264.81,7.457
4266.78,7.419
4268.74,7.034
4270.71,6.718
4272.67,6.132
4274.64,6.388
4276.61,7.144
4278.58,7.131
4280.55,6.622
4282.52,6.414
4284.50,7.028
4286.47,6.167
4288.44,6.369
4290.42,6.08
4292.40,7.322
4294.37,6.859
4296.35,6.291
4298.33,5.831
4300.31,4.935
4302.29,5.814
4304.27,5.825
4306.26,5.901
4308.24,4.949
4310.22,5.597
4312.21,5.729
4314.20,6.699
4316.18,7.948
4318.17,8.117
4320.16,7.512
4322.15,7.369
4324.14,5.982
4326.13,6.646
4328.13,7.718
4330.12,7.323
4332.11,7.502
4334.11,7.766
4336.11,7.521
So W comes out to -0.05 mag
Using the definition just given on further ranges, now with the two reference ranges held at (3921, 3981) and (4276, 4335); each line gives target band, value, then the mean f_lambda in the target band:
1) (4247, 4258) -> -0.17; 7.34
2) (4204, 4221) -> -0.22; 7.38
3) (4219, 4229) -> -0.12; 6.83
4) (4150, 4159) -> -0.25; 7.16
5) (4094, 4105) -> -0.20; 6.46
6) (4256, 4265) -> -0.17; 7.43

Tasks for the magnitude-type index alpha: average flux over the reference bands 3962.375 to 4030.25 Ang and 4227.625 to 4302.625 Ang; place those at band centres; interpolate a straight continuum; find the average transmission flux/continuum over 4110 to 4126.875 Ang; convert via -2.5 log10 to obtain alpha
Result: -0.18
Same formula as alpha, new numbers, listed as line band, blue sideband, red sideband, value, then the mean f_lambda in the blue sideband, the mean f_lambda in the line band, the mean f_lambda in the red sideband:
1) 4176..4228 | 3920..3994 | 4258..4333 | -0.16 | 4.88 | 7.15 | 6.67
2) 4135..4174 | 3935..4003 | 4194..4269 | -0.11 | 5.44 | 7.37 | 7.16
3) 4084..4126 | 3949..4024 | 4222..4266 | -0.11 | 6.02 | 7.2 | 7.1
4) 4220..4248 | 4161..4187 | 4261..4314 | -0.02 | 7.34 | 6.99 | 6.42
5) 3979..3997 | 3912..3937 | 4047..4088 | -0.24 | 4.22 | 6.76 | 6.94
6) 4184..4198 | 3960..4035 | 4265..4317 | -0.14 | 6.11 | 7.16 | 6.41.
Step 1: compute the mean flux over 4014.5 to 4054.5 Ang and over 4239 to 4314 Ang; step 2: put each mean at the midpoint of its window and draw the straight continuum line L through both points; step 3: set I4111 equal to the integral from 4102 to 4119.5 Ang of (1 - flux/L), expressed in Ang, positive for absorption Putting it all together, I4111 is -0.7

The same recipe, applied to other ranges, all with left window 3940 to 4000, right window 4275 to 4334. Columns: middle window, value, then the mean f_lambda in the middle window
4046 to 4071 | -4.9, 6.97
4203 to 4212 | -1.8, 7.53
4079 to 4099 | -4.3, 7.21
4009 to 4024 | -3.5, 7.03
